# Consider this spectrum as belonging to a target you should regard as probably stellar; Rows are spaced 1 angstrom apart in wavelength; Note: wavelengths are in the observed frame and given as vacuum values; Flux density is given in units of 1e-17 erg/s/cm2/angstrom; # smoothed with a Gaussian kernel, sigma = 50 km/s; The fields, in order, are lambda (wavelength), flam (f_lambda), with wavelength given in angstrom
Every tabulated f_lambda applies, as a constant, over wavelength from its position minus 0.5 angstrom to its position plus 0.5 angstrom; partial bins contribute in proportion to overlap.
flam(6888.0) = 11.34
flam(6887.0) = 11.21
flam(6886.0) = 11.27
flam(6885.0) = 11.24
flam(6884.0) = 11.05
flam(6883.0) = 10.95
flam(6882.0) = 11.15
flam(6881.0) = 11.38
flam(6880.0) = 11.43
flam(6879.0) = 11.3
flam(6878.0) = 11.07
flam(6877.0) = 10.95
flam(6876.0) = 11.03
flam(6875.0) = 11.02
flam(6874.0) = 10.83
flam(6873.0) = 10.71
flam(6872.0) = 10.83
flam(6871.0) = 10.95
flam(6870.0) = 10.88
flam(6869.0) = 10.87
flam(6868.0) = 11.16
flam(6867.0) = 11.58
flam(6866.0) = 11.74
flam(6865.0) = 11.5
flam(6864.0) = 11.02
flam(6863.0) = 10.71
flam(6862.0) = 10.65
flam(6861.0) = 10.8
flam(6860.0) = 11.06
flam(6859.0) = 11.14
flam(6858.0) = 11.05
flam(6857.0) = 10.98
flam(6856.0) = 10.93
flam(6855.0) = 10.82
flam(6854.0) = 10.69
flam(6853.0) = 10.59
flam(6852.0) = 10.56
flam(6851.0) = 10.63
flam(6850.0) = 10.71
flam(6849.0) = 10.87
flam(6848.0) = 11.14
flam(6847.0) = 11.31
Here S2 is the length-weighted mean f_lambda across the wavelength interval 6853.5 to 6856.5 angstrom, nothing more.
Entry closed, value 10.8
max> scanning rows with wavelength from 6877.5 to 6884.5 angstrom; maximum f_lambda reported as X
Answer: 11.43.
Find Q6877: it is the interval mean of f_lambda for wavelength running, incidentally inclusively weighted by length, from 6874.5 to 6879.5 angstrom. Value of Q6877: 11.1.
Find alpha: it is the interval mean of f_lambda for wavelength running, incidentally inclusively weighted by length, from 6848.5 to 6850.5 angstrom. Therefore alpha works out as 10.8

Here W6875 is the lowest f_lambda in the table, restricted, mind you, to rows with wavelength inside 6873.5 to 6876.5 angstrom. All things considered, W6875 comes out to 10.83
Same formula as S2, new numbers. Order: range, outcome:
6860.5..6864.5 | 10.8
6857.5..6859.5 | 11.1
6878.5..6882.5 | 11.3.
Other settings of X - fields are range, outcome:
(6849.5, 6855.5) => 10.82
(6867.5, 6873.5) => 11.16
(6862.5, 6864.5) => 11.02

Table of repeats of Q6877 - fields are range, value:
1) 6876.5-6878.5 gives 11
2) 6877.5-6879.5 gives 11.2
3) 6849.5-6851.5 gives 10.7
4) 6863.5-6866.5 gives 11.4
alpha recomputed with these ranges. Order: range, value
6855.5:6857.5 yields 11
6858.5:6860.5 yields 11.1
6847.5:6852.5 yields 10.8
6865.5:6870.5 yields 11.2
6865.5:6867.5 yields 11.7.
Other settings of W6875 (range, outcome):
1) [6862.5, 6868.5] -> 10.71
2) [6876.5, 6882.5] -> 10.95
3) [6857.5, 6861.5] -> 10.8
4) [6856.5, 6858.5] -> 10.98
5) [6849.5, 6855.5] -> 10.56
